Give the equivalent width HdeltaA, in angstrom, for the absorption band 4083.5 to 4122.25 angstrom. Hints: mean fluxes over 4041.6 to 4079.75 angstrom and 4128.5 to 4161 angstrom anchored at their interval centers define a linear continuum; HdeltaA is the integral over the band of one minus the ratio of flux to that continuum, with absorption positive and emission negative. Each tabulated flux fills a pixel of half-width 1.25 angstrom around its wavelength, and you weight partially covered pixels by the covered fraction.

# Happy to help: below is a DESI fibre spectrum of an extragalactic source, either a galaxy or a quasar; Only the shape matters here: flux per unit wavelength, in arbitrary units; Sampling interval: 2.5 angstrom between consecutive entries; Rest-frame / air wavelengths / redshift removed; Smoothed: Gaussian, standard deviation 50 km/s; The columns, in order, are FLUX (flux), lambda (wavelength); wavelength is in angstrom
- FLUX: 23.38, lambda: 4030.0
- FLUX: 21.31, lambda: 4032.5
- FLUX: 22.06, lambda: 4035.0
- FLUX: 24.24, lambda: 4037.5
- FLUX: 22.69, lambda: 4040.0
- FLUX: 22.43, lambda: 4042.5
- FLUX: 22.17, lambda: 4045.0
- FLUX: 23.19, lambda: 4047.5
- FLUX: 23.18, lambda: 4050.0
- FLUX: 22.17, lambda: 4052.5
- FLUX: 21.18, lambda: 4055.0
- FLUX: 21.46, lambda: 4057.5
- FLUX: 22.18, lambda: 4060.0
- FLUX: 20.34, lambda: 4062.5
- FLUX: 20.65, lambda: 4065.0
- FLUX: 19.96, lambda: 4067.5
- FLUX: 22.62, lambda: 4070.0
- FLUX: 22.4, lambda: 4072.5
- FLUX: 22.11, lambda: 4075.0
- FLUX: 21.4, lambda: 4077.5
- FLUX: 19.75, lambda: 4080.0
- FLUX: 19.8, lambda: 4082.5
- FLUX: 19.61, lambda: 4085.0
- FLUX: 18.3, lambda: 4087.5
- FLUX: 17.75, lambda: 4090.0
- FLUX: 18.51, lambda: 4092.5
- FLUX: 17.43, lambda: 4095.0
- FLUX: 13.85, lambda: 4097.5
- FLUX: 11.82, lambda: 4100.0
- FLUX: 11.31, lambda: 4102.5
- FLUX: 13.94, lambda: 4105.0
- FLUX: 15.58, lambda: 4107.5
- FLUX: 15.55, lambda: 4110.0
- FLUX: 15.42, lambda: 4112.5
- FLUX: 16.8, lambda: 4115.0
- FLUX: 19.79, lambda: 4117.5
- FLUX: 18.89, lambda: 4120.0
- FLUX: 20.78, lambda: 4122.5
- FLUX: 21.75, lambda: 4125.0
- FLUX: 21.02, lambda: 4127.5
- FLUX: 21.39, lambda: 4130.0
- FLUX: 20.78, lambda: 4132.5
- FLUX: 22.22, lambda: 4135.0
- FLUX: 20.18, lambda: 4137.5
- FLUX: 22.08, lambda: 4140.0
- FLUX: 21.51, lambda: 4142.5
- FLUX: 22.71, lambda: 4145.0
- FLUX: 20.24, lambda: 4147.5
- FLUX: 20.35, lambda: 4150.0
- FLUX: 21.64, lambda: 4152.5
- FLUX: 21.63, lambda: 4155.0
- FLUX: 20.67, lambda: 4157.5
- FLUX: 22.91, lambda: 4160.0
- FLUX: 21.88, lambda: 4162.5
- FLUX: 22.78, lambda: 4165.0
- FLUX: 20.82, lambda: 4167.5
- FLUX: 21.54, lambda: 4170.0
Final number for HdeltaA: 9.2 angstrom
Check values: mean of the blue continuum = 21.8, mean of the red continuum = 21.4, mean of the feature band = 16.4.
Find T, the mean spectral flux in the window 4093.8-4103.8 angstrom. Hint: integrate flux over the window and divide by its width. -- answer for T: 13.6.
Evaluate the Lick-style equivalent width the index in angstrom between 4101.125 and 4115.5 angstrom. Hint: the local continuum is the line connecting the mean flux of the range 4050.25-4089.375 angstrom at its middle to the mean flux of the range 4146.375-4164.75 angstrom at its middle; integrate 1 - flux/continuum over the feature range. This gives 4.4 angstrom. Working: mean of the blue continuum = 20.9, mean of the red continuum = 21.4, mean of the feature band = 14.6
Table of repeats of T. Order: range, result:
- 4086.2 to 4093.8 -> 18.2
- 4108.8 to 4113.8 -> 15.5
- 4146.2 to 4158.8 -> 20.9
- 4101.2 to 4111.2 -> 14.1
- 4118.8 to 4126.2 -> 20.5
